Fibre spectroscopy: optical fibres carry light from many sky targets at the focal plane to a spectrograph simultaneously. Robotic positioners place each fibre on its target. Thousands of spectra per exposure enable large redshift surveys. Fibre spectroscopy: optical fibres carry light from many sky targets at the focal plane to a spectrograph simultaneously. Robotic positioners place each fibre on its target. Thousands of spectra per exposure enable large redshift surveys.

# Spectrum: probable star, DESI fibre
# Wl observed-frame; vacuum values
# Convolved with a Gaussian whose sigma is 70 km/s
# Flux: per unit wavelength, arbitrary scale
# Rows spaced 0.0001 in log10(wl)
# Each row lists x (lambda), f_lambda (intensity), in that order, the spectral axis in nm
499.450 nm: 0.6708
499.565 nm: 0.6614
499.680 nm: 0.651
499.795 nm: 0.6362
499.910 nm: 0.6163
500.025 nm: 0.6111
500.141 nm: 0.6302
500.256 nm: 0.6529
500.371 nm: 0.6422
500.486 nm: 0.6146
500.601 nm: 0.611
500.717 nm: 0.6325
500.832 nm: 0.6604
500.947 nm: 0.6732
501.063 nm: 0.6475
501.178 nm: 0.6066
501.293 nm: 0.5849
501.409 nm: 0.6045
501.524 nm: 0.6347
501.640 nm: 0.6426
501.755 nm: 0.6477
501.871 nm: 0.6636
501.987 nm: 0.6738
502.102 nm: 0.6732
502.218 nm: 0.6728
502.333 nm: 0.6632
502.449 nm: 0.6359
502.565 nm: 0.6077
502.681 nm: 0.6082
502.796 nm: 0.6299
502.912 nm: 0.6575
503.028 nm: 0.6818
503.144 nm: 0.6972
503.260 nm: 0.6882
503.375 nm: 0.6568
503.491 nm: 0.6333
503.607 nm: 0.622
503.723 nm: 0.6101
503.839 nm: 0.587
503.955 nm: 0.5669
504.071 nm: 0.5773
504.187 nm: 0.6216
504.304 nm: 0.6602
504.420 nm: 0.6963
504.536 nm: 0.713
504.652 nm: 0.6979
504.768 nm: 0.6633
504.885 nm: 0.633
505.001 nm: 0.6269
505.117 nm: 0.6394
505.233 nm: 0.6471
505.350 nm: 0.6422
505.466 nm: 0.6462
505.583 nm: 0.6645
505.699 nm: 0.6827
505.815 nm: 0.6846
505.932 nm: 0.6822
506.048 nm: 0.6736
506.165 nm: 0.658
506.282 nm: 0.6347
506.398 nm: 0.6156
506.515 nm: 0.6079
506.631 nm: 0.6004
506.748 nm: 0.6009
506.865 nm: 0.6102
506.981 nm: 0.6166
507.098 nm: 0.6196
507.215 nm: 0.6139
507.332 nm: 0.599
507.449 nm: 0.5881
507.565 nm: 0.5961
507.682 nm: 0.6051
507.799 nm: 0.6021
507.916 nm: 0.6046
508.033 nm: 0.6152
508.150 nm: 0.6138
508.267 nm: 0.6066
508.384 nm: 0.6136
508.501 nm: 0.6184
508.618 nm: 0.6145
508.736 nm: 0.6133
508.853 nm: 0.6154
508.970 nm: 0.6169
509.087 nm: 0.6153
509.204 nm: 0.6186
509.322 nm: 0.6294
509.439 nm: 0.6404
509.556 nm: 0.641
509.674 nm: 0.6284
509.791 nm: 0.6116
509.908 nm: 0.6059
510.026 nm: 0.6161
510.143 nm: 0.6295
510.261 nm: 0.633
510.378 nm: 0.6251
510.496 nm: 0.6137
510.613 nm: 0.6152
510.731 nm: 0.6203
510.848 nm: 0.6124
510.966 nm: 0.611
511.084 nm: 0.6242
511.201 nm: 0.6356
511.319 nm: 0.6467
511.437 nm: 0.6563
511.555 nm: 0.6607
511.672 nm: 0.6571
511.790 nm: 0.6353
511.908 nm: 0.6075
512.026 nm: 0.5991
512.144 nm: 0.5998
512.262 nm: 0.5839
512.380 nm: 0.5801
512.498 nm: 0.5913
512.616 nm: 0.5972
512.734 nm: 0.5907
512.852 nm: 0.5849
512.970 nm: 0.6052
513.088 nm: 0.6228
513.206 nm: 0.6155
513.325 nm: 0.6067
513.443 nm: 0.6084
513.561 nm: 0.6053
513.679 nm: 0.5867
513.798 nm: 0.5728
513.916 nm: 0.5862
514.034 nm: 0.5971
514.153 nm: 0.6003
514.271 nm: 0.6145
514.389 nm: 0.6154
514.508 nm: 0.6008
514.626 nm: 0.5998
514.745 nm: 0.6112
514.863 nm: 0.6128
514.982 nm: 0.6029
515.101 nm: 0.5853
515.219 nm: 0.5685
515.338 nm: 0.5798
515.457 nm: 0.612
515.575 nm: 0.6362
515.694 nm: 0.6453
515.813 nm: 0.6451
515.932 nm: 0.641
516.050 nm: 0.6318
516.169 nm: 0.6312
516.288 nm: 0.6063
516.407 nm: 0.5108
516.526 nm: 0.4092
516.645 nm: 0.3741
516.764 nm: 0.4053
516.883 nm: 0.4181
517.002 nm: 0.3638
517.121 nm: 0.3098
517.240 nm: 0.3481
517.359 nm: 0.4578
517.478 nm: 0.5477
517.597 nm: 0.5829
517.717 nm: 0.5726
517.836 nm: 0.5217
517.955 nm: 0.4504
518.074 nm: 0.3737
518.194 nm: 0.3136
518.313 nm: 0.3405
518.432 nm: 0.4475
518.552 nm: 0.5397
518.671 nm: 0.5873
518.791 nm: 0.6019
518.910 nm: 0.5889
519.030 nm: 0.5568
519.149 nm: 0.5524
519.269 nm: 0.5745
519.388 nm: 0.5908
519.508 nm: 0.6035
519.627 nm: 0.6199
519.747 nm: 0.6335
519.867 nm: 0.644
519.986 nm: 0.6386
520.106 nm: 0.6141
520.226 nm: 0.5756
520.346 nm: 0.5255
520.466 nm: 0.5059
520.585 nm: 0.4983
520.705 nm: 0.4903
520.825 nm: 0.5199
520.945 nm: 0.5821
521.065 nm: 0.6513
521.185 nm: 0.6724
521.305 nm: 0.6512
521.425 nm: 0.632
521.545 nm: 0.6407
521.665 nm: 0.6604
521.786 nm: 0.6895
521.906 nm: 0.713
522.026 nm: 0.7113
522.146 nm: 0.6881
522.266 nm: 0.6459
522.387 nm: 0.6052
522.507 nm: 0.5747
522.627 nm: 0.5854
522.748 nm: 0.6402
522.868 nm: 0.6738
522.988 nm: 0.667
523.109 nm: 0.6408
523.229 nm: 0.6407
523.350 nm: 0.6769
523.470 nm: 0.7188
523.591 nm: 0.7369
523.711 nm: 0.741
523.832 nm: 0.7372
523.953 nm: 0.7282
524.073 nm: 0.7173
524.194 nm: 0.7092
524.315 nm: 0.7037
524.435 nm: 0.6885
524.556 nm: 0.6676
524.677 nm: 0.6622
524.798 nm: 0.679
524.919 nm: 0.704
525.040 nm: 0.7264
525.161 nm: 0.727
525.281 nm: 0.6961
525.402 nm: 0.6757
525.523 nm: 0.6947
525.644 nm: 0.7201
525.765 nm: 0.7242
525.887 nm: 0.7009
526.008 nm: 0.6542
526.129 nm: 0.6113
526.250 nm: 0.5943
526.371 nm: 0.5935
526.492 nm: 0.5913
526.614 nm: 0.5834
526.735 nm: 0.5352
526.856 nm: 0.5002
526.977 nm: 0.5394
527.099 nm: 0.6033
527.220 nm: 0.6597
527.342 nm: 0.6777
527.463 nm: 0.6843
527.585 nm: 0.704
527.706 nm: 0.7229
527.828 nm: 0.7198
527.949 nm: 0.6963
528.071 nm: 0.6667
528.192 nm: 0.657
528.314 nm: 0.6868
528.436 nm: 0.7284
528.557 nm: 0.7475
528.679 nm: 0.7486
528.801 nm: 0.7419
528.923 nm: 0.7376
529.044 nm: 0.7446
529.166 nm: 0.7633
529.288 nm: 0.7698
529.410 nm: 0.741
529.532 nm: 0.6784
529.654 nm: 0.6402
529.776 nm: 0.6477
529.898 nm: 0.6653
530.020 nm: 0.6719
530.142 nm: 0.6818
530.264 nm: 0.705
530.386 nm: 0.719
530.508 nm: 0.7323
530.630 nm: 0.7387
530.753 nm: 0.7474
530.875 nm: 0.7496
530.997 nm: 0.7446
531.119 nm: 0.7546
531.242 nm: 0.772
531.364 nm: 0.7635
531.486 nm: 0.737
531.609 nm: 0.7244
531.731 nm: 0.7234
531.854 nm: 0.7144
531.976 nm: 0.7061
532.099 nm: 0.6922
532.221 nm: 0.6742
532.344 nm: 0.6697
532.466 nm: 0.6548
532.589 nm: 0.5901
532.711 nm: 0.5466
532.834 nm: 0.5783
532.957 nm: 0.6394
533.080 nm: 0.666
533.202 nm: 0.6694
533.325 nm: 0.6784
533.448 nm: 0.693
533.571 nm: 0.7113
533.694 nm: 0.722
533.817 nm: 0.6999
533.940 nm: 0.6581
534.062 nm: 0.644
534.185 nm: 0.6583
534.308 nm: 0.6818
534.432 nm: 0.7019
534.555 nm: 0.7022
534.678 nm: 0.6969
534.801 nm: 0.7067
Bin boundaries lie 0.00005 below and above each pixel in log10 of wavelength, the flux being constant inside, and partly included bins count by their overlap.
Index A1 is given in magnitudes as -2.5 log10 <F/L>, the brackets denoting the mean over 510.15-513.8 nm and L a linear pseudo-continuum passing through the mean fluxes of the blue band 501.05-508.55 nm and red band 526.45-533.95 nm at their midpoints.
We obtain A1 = 0.06 mag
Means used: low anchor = 0.635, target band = 0.614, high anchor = 0.686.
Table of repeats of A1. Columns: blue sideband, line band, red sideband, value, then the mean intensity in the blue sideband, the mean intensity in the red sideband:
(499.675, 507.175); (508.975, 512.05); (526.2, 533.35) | 0.042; 0.641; 0.682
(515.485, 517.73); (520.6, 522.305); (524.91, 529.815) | -0.086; 0.513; 0.676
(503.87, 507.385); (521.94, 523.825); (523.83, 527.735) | -0.011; 0.639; 0.663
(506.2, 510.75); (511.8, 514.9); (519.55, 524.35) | 0.044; 0.615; 0.642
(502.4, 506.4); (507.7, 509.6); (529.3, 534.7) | 0.064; 0.647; 0.691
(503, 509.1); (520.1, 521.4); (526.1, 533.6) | 0.161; 0.632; 0.681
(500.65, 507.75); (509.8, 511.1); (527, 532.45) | 0.064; 0.639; 0.709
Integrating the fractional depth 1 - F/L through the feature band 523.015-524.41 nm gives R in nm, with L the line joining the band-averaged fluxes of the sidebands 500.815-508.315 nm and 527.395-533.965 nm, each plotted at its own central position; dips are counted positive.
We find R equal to -0.040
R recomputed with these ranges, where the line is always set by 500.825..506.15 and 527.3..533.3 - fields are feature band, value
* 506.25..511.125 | 0.317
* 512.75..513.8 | 0.102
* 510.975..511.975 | 0.037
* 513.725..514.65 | 0.098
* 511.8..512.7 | 0.093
